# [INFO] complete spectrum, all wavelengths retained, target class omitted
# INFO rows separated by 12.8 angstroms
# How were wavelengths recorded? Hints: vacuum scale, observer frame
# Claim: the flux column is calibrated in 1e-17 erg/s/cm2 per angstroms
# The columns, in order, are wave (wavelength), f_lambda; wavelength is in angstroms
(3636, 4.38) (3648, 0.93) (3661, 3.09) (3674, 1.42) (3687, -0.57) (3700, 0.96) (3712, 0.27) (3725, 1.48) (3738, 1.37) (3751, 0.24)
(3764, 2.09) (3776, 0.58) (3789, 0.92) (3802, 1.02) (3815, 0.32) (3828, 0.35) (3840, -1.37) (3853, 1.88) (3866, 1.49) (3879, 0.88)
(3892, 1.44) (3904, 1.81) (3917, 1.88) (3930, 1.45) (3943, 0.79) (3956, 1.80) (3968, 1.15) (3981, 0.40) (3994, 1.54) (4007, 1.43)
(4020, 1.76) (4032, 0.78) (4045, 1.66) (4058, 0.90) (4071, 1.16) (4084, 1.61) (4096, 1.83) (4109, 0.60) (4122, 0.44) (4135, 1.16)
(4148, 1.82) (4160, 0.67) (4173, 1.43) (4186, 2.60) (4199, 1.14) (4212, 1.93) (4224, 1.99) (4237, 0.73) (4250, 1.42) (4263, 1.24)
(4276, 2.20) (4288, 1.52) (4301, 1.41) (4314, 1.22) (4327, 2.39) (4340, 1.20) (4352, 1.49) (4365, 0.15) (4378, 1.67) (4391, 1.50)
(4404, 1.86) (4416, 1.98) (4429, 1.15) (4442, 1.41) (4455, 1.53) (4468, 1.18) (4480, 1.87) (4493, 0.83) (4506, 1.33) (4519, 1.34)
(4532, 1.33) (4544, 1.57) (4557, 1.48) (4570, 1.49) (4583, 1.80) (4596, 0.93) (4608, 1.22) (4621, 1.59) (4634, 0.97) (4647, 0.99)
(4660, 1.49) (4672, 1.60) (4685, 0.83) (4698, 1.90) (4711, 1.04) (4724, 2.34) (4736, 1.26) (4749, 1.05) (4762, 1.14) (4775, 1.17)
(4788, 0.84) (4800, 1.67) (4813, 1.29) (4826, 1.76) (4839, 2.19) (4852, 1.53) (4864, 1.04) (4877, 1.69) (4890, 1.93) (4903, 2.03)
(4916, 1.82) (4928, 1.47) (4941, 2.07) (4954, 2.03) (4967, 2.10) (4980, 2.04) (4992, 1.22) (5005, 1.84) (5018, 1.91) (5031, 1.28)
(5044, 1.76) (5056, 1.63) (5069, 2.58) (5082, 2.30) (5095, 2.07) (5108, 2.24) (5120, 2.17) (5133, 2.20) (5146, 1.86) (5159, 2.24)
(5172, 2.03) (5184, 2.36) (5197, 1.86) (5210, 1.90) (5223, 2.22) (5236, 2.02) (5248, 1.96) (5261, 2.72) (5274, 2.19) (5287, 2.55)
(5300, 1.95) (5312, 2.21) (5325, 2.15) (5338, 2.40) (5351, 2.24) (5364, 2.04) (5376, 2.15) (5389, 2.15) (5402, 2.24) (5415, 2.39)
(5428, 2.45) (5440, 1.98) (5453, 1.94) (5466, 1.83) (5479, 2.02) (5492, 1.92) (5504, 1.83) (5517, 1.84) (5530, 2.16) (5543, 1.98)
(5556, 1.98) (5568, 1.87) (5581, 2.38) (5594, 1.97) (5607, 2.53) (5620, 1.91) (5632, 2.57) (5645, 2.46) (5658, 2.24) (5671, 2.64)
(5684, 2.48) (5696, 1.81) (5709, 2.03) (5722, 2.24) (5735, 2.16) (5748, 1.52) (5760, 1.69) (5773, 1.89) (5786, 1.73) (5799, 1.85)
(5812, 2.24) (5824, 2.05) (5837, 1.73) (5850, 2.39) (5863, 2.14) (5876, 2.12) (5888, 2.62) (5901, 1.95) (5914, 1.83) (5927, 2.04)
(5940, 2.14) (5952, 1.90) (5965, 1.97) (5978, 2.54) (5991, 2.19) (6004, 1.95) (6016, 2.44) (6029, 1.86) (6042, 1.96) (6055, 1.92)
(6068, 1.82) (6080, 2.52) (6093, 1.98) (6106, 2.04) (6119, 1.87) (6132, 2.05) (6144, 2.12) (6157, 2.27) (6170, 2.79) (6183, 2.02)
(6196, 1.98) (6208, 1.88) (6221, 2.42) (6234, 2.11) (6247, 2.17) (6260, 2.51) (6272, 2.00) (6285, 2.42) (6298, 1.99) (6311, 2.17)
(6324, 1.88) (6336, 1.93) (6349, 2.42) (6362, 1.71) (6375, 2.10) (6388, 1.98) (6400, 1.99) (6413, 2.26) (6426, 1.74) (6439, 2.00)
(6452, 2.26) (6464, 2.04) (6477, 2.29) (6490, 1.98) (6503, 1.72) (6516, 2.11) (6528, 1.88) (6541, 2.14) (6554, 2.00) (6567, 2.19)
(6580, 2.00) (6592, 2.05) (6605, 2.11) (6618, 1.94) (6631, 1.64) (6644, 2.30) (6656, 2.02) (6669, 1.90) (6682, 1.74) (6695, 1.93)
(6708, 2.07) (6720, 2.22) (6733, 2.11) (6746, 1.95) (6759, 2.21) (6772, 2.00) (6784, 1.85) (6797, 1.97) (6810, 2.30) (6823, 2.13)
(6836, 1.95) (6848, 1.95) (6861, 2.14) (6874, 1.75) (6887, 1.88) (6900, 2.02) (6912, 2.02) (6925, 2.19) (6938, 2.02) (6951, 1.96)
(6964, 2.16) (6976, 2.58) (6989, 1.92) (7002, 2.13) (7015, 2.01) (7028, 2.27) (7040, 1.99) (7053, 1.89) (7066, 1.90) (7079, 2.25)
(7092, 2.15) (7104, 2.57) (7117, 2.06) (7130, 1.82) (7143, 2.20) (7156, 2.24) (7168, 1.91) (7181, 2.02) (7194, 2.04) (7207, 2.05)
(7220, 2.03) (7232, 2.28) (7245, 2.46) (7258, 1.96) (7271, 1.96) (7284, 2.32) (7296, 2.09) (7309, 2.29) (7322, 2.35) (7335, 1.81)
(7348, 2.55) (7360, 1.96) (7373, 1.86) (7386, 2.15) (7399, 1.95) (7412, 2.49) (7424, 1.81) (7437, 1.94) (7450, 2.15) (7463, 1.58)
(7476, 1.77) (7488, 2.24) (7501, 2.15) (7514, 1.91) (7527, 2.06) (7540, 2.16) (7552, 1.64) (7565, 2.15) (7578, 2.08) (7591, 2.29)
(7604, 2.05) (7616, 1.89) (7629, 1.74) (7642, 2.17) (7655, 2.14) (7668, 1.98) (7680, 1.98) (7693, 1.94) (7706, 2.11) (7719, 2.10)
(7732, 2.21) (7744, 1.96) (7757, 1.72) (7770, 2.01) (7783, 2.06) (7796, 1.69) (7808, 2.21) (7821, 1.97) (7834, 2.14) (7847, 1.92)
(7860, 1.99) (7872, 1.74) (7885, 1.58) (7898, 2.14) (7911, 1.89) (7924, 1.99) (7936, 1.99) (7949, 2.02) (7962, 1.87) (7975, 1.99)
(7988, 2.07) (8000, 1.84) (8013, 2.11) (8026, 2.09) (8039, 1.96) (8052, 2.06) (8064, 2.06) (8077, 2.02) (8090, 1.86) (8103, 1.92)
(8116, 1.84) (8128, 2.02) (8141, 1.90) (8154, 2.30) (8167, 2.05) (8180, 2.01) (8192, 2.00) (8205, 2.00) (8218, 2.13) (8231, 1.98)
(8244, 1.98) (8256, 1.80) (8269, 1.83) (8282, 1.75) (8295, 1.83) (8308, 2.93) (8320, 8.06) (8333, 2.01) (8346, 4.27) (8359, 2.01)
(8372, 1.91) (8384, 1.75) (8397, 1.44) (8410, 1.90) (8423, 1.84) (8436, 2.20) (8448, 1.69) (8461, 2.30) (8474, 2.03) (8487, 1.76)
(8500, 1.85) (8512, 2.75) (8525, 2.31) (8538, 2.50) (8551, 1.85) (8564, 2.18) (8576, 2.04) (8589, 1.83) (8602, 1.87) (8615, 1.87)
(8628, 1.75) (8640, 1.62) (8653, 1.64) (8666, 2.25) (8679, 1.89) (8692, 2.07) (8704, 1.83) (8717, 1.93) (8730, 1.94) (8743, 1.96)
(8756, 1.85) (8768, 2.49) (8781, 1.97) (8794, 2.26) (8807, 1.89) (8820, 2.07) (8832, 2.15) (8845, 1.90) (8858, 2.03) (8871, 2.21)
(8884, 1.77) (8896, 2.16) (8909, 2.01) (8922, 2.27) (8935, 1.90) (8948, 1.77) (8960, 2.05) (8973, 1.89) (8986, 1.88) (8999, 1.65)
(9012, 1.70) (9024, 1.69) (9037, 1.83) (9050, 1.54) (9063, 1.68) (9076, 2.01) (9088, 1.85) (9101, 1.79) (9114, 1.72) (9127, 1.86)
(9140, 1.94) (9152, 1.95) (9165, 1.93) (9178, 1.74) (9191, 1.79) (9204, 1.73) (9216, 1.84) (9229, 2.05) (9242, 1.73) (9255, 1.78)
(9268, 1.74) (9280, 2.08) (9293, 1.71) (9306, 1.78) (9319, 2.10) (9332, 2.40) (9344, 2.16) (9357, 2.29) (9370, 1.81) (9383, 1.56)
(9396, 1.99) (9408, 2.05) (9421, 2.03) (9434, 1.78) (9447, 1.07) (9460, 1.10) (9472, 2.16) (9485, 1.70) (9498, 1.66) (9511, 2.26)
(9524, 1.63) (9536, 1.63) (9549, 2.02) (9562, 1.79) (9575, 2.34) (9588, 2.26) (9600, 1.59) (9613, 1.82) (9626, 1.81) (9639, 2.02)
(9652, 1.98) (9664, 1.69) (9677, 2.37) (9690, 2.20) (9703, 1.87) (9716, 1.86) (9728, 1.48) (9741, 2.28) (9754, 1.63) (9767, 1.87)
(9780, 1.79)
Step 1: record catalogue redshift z 0.27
